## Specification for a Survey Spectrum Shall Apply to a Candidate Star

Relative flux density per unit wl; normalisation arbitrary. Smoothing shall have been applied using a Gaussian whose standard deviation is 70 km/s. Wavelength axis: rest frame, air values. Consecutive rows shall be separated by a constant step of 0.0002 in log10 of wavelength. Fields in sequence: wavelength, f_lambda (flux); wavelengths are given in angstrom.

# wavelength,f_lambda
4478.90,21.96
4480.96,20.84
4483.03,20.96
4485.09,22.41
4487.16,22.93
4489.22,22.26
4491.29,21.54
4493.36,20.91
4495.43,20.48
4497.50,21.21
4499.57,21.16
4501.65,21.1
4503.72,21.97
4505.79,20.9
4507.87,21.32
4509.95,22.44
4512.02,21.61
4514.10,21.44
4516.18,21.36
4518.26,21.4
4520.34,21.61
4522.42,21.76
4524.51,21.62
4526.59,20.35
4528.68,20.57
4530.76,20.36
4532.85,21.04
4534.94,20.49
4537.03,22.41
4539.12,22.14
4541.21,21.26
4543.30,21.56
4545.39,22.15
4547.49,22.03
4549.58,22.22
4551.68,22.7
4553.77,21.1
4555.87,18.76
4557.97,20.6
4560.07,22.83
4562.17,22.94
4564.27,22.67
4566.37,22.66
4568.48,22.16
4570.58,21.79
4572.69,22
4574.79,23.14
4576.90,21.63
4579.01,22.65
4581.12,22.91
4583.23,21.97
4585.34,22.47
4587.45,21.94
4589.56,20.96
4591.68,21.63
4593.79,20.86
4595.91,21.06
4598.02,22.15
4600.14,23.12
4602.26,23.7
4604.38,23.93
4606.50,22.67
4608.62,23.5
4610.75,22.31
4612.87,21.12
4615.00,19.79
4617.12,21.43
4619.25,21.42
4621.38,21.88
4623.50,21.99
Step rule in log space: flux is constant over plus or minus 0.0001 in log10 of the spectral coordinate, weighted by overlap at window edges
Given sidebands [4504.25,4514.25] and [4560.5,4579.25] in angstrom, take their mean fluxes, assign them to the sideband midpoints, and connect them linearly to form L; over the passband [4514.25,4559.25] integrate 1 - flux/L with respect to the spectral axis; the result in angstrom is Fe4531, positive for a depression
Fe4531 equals 1.3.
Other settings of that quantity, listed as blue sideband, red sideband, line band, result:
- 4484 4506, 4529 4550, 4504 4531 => 0.26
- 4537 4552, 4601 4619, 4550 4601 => 0.42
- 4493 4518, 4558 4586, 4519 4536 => 0.55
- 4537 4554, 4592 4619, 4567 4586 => -0.23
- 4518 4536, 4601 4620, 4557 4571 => -0.47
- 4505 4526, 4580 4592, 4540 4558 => 0.27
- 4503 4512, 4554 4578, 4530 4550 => 0.21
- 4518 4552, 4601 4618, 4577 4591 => -0.04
